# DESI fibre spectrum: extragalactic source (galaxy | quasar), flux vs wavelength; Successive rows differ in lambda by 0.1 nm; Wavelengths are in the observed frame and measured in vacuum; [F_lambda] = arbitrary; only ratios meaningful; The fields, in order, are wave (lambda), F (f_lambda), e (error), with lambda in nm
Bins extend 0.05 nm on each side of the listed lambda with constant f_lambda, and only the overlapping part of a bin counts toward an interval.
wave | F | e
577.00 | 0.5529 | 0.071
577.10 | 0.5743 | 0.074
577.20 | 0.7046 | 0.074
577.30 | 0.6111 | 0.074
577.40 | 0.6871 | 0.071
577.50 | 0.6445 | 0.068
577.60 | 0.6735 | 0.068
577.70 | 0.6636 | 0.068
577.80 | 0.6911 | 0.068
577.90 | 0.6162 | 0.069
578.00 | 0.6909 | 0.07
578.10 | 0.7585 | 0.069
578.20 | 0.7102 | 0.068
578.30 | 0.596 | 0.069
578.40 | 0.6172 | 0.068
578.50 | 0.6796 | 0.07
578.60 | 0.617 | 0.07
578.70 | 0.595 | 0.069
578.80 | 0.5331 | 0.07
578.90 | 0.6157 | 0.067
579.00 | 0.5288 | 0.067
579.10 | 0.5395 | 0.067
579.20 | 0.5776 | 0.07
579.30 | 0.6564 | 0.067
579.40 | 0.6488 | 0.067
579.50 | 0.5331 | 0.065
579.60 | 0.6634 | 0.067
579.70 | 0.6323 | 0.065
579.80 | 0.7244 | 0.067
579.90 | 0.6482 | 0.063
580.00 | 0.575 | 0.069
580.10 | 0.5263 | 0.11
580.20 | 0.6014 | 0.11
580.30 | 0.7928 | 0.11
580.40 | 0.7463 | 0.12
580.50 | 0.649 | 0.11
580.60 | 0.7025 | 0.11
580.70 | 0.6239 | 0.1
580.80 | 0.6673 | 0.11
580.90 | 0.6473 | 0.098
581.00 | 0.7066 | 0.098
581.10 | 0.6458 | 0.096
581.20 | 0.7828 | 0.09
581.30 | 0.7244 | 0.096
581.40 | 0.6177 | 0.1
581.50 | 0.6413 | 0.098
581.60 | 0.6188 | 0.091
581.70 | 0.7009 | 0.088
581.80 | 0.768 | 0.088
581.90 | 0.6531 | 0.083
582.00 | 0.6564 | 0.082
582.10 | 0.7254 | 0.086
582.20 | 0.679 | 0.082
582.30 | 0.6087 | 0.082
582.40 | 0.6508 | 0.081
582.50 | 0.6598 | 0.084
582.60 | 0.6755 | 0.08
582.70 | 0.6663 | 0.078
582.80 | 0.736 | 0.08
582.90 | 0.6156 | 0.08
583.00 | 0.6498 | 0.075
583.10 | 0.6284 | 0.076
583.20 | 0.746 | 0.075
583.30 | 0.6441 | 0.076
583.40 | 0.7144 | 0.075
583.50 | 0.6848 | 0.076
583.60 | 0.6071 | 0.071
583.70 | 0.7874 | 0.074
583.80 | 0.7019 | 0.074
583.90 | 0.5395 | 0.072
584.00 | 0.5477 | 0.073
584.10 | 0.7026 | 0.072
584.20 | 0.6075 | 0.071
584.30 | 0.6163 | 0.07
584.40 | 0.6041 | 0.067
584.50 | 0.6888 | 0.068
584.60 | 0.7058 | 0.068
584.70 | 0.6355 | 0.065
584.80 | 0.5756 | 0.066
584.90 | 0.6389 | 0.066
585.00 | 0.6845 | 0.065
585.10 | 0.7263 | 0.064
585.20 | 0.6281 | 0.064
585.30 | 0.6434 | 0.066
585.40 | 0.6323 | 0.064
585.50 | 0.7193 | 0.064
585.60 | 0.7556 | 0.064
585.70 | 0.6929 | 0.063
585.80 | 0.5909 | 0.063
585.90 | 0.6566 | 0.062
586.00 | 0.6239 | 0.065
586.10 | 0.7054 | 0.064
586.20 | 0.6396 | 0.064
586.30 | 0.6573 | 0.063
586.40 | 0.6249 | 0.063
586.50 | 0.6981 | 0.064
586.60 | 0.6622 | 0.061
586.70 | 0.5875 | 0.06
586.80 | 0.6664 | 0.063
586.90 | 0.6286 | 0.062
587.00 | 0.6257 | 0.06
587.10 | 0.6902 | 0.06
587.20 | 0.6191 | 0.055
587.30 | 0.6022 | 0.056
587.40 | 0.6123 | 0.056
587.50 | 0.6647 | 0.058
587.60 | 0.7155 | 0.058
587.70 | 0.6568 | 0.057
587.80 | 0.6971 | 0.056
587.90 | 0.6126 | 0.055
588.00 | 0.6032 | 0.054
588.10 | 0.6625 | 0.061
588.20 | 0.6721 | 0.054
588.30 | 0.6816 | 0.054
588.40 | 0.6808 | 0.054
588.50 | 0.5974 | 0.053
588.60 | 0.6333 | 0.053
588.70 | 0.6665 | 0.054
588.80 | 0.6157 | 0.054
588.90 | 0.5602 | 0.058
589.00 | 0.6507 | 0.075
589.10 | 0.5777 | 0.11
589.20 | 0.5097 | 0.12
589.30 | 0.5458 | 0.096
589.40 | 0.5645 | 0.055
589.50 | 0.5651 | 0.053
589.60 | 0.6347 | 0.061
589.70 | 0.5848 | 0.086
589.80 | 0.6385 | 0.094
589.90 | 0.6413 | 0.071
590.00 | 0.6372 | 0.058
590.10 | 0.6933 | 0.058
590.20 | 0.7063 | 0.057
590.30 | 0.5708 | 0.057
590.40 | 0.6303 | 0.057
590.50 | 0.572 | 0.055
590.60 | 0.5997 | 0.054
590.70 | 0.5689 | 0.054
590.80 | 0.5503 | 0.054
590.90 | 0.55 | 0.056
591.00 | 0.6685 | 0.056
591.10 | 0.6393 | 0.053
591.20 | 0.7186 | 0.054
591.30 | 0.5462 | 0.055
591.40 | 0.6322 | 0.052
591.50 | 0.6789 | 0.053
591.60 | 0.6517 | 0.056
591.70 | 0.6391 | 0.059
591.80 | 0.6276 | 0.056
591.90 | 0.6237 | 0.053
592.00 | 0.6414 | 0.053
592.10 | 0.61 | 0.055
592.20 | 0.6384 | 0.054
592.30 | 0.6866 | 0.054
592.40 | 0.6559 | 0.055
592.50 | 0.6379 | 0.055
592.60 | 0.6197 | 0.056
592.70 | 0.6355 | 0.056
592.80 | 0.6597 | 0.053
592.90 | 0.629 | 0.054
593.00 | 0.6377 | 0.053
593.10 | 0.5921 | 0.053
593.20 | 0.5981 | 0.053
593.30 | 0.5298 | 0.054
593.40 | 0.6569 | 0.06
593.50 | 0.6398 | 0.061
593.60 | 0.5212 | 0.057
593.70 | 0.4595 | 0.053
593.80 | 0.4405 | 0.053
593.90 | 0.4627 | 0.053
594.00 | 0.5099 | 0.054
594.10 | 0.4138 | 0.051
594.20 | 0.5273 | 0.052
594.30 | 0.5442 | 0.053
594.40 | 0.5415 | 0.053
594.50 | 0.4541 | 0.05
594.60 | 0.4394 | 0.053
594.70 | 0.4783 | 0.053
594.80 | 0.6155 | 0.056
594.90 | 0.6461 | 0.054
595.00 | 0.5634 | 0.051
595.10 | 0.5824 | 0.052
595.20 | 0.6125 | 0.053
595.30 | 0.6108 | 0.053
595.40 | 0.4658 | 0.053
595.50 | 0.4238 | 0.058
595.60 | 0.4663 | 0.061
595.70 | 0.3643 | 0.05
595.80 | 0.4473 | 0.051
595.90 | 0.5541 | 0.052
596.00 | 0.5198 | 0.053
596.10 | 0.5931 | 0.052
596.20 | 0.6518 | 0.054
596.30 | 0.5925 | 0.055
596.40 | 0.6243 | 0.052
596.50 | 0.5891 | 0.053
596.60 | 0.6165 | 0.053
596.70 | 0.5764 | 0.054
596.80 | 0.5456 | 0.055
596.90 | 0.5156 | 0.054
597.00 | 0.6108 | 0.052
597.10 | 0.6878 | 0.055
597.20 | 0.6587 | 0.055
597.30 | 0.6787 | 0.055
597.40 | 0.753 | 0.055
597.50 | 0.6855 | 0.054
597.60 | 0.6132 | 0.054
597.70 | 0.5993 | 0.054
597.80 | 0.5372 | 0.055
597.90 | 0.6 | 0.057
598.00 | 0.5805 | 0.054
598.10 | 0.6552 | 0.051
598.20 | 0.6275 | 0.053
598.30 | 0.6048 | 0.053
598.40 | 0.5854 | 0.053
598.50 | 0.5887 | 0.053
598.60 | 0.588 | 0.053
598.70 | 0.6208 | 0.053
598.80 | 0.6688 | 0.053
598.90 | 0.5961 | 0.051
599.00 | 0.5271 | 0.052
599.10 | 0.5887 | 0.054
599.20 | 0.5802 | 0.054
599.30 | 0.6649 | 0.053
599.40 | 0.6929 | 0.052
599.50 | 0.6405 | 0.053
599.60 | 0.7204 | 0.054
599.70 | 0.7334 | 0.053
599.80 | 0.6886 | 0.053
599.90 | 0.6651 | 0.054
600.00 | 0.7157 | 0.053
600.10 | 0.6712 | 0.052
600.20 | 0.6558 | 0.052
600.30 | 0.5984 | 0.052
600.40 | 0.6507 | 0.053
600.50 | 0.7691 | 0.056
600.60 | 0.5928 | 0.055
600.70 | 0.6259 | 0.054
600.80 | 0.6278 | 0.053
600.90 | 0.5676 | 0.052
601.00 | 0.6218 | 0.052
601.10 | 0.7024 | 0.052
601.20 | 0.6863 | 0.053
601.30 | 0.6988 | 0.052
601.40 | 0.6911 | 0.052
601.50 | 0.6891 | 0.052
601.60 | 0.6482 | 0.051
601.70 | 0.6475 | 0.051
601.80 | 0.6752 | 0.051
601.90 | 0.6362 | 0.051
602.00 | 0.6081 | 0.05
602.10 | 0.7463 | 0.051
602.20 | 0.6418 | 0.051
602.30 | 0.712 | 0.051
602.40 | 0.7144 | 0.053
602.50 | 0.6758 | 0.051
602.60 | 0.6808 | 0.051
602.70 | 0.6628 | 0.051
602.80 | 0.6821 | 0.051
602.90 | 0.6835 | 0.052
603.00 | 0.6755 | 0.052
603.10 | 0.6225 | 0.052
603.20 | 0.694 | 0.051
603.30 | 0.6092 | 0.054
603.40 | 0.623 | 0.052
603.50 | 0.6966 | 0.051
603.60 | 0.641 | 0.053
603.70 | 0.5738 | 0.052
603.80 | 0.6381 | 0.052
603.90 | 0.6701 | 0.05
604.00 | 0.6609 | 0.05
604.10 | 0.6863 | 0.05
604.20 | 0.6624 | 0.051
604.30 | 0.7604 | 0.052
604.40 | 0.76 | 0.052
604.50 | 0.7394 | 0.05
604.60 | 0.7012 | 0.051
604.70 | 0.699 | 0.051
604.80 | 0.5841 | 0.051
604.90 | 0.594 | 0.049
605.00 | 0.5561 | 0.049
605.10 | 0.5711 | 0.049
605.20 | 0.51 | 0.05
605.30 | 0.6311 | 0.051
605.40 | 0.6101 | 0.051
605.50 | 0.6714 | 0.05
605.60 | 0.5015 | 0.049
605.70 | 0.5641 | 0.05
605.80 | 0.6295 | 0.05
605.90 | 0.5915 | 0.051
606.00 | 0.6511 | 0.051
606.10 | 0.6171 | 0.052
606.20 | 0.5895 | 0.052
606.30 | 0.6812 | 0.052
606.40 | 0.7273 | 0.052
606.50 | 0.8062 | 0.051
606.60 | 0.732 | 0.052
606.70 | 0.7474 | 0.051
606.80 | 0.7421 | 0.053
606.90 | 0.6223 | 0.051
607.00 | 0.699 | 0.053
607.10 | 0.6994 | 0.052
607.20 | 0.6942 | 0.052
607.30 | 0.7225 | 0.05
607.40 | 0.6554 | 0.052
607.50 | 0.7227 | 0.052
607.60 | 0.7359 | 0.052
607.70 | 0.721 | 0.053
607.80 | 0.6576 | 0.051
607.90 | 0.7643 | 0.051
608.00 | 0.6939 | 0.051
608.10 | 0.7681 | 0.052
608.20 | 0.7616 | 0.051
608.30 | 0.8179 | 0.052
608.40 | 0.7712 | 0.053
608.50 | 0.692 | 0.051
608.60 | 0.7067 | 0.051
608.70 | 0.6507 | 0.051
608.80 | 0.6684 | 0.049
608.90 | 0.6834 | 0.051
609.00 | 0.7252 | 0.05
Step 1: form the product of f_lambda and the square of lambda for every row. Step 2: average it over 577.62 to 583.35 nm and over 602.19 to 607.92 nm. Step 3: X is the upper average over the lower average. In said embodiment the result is 1.10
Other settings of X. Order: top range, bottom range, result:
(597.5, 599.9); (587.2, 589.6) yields 1.04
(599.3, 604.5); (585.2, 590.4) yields 1.10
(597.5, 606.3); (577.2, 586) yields 1.05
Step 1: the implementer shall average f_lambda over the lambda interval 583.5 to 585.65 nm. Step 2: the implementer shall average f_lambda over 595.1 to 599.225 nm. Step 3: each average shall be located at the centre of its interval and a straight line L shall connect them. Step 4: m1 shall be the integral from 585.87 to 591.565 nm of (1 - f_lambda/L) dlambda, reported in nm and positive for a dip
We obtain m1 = 0.02 nm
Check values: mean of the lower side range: 0.655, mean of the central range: 0.63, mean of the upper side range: 0.585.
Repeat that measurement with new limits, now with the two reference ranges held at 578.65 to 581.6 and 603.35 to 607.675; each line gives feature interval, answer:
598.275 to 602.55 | 0.03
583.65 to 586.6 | -0.06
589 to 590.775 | 0.12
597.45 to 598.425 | 0.07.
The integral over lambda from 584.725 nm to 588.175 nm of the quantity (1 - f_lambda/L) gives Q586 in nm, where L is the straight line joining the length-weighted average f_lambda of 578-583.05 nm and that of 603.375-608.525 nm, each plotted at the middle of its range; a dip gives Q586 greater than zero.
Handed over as 0.02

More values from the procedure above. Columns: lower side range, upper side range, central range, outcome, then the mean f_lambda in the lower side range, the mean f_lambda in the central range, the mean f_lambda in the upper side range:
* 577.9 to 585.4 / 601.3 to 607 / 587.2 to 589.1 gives 0.04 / 0.653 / 0.641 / 0.659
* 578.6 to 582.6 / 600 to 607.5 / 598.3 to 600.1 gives 0.05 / 0.648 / 0.639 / 0.66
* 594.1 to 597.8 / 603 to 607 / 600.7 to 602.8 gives -0.15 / 0.566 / 0.666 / 0.651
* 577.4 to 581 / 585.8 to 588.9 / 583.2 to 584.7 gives -0.03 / 0.641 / 0.656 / 0.646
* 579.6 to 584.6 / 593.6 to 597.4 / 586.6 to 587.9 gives -0.06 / 0.664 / 0.646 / 0.545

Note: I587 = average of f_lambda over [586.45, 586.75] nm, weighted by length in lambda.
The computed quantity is 0.649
